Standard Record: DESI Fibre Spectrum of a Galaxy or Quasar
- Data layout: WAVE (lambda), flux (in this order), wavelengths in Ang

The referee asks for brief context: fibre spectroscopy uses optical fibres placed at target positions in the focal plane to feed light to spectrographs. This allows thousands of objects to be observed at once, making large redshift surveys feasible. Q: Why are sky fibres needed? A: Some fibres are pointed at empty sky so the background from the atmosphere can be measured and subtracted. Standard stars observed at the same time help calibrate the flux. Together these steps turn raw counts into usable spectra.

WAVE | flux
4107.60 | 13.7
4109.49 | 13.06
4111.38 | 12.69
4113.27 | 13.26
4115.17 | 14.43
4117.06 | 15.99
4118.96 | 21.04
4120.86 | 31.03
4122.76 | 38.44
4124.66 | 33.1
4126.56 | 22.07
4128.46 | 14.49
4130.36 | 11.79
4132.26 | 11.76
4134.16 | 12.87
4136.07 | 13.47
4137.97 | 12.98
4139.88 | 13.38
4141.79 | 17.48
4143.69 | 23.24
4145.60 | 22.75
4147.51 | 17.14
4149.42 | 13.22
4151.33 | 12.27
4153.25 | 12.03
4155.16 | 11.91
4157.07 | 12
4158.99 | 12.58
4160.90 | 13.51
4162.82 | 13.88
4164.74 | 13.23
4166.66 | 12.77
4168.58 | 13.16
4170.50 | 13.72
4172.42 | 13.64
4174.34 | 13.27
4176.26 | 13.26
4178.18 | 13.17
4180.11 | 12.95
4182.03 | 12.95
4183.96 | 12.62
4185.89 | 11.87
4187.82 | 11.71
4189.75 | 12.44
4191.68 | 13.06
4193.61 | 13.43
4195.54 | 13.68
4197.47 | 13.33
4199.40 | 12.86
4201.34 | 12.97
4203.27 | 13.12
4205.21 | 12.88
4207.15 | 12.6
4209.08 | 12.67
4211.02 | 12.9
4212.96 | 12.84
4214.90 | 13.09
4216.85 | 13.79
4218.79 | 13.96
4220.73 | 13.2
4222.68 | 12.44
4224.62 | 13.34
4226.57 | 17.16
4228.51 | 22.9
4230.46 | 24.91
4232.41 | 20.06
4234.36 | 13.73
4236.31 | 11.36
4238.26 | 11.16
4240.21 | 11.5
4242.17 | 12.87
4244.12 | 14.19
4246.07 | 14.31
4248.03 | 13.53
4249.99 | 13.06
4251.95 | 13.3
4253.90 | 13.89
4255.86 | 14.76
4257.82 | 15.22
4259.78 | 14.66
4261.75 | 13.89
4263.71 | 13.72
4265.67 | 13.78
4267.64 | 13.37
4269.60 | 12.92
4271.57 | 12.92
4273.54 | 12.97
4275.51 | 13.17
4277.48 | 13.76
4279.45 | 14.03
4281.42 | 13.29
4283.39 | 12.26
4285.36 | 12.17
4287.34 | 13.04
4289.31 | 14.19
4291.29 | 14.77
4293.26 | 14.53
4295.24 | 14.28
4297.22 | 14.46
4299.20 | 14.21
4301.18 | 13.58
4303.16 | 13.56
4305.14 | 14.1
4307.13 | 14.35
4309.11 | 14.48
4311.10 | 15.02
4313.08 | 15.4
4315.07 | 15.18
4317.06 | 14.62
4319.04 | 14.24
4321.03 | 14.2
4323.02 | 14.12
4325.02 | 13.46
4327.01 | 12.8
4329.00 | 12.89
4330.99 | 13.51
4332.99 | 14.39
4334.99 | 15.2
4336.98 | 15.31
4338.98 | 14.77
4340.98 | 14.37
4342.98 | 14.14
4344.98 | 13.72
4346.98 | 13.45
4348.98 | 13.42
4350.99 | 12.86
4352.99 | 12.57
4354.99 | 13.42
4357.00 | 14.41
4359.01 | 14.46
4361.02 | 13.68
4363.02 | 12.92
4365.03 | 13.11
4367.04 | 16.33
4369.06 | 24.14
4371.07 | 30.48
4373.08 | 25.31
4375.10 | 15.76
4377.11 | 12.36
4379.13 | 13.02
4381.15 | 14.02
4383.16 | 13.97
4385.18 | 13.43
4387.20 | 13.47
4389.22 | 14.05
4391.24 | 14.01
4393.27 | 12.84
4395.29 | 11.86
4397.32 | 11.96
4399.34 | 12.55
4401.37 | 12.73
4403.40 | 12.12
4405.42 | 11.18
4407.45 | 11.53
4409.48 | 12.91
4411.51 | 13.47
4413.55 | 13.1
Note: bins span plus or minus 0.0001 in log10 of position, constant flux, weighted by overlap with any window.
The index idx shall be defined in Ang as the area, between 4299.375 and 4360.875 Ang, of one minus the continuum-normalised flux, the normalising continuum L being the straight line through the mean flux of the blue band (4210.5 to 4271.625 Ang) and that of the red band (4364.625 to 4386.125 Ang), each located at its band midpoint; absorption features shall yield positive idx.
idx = 9.0 Ang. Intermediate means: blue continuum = 14.4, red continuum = 17.6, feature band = 14.1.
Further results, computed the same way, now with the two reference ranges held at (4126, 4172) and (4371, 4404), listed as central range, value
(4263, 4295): 2.26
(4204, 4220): 1.49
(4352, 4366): 0.96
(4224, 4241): -2.23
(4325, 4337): 0.52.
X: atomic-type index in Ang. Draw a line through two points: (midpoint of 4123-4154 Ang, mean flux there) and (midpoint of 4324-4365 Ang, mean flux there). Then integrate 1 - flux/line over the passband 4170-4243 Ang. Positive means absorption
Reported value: 9.85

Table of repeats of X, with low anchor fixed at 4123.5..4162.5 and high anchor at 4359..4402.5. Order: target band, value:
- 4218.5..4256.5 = 2.0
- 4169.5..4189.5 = 3.6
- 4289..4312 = 1.7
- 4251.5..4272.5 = 2.3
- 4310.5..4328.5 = 1.3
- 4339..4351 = 1.2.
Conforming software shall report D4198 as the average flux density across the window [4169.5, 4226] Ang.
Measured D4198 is 13.1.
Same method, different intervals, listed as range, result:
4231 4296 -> 13.7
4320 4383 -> 15.1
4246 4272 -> 13.8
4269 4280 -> 13.3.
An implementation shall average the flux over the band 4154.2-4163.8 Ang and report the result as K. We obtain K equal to 12.8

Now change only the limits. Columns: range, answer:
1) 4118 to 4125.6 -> 30.8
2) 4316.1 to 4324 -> 14.3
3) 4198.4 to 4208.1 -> 12.9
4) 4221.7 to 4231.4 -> 18.1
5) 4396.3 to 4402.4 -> 12.4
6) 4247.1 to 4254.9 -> 13.5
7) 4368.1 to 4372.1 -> 27.4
